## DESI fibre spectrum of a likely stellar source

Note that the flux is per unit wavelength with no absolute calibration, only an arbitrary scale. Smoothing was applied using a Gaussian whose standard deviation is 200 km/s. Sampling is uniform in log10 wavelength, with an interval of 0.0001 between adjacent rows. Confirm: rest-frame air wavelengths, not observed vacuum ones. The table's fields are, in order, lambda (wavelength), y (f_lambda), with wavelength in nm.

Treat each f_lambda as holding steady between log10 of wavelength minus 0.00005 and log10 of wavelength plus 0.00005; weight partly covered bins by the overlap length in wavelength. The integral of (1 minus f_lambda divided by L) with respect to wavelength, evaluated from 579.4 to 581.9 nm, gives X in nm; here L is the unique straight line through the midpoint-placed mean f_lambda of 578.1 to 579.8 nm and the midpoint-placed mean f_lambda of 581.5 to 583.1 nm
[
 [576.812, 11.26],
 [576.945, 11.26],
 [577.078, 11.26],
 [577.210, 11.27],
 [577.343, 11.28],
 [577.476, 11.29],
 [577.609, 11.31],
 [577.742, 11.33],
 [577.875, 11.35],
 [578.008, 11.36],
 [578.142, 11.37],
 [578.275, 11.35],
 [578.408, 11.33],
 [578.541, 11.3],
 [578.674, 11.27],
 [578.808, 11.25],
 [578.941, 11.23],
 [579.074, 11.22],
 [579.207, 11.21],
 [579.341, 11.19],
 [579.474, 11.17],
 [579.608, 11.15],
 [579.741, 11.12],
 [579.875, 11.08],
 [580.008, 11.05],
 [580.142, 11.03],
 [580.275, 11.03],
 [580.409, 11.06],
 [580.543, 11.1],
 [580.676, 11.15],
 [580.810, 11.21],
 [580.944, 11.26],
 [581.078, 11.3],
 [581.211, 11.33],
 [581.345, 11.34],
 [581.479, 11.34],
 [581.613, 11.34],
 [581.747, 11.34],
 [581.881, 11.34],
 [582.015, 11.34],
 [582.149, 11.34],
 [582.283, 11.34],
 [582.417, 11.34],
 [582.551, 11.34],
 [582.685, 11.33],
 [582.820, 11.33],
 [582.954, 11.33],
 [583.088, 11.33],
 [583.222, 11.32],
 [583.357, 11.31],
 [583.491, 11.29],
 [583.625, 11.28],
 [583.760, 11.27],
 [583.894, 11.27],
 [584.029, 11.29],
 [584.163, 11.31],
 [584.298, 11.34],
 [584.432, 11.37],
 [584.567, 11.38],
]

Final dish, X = 0.02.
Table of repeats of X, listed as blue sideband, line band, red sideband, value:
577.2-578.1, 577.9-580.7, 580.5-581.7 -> 0.024 nm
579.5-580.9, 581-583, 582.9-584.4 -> -0.023 nm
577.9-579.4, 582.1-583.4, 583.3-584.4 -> -0.004 nm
